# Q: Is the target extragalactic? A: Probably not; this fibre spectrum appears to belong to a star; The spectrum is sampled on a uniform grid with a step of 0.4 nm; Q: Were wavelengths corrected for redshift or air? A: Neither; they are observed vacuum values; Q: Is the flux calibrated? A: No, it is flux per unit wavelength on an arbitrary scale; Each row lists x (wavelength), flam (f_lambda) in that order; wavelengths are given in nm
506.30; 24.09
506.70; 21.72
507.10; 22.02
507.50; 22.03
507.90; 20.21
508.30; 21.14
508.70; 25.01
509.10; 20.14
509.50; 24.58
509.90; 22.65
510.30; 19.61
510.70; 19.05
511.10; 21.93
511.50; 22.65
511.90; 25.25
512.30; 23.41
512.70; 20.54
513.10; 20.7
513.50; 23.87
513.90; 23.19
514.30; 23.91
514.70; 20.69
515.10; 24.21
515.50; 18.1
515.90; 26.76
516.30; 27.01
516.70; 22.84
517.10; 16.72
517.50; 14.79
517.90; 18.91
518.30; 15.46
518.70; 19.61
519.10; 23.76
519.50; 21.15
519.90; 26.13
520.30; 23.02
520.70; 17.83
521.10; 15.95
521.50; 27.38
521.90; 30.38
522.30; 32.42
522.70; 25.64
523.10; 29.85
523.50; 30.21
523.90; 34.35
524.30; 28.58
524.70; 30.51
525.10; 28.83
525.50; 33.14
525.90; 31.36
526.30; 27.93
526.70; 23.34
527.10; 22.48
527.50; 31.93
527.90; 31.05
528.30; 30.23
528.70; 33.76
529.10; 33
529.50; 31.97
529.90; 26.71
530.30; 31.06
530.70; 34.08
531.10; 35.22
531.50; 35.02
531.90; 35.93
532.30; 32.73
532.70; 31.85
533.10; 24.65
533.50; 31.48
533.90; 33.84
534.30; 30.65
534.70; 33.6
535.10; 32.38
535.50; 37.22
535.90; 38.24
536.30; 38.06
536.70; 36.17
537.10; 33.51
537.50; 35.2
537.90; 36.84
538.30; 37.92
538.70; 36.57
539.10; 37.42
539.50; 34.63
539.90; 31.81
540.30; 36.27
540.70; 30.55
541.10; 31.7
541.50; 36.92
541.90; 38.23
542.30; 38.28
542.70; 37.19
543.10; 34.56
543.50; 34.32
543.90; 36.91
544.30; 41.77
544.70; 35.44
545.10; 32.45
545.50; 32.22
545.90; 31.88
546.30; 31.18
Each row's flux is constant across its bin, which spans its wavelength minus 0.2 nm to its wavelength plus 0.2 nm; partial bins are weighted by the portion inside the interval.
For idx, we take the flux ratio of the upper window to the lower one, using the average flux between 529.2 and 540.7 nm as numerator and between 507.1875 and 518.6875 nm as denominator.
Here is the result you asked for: 1.6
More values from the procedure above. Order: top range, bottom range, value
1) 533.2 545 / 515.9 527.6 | 1.40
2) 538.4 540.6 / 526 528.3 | 1.27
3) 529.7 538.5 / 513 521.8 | 1.56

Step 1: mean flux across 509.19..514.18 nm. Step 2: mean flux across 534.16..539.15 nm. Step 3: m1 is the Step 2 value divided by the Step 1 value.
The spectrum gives 1.6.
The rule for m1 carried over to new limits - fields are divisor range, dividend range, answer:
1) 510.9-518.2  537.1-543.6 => 1.62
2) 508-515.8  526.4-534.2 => 1.40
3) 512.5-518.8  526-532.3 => 1.47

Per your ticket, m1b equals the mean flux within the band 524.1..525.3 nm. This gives 29.3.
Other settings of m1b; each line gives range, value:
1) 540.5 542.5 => 35.1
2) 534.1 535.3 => 32.2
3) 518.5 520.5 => 22.7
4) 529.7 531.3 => 31.8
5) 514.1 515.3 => 22.9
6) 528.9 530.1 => 30.6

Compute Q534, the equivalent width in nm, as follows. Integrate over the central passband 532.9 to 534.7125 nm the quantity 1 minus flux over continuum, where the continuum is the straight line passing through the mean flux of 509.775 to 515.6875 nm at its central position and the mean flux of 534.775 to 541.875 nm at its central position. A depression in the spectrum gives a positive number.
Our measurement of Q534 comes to 0.14 nm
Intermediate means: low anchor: 22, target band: 30.6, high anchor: 35.4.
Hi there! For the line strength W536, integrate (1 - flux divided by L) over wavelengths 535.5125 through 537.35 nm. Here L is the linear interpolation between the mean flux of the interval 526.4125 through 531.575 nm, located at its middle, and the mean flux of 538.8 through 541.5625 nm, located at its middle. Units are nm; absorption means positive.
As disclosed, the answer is -0.20 nm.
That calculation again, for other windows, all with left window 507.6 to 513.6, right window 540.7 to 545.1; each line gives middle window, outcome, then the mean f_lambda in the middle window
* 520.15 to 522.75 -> 0.209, 24.6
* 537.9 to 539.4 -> -0.125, 37.1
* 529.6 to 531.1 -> -0.034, 31.3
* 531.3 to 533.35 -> -0.038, 32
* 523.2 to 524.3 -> -0.144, 31.4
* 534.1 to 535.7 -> -0.042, 33.5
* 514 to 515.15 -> 0.046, 22.8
